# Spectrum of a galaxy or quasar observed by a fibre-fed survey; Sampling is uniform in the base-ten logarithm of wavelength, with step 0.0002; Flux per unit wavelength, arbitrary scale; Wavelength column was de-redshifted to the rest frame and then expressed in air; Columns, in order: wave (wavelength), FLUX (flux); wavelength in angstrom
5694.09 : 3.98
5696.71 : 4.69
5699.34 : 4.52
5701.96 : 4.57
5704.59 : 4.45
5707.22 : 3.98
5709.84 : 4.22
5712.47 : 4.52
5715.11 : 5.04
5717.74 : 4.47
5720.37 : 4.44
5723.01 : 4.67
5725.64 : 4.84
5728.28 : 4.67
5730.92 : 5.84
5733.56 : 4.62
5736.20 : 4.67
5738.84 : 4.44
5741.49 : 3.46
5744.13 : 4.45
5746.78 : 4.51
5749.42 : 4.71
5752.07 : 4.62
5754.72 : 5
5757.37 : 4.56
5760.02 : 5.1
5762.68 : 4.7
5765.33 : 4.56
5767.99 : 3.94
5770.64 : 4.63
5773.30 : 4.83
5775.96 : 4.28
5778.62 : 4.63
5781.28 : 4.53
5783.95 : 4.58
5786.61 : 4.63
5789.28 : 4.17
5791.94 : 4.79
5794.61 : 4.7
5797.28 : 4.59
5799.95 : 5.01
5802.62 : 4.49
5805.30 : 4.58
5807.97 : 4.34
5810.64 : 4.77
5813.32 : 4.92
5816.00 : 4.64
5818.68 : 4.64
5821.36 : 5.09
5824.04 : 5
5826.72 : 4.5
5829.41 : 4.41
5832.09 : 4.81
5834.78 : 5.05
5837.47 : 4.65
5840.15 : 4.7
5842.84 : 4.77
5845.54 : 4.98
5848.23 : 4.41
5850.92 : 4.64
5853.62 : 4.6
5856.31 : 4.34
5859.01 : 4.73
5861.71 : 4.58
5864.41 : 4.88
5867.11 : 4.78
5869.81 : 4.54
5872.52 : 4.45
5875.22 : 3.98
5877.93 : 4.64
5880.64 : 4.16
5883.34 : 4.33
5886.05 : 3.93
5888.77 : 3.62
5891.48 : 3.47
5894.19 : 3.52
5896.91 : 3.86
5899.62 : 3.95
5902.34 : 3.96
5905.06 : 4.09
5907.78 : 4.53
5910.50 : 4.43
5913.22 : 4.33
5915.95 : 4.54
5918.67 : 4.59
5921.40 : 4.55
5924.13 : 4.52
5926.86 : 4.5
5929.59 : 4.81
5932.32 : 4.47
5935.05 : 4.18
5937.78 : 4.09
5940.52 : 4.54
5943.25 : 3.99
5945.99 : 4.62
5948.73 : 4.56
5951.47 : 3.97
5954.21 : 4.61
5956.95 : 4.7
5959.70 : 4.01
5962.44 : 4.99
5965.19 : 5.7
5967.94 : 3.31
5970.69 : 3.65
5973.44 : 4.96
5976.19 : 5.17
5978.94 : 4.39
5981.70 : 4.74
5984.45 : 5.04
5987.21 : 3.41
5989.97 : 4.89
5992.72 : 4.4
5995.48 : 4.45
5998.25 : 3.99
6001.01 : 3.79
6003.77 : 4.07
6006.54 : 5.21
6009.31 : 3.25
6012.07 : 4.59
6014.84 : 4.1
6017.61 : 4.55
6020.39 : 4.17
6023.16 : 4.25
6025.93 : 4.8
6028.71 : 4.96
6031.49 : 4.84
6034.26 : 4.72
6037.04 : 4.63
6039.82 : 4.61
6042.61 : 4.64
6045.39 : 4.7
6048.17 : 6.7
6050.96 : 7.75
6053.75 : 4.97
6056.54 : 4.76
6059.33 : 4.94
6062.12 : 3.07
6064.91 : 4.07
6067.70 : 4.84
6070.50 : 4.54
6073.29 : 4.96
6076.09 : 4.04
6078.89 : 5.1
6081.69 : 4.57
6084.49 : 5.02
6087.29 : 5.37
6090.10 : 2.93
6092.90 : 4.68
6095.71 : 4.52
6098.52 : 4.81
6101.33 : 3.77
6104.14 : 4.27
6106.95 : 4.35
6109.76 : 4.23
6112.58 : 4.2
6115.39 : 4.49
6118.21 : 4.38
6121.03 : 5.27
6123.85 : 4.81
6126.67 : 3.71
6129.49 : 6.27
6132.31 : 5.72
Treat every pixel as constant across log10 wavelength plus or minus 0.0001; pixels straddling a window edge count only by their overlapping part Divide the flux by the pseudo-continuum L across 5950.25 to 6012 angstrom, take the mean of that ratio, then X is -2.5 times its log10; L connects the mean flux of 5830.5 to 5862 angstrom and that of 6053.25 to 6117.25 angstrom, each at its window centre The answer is 0.04 mag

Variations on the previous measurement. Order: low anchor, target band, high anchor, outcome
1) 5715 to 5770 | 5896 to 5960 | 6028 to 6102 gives 0.083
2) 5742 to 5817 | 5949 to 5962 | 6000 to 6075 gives 0.065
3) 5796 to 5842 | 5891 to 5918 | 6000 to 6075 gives 0.149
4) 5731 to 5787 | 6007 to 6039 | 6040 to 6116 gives 0.045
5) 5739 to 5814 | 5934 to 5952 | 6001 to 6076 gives 0.085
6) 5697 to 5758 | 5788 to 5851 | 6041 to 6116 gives -0.021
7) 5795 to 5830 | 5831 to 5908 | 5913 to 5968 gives 0.056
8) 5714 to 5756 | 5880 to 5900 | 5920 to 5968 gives 0.178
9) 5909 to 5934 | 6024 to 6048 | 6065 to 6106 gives -0.072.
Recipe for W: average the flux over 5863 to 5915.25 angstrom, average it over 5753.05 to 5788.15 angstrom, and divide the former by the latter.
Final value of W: 0.91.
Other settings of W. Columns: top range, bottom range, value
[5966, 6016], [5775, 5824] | 0.93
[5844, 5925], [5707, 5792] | 0.94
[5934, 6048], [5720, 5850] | 0.96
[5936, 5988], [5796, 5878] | 0.96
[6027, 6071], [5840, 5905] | 1.14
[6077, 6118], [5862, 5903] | 1.07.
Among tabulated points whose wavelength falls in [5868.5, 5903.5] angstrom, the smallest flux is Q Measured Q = 3.47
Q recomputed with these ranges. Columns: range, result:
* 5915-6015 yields 3.25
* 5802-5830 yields 4.34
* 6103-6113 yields 4.2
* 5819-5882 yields 3.98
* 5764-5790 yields 3.94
